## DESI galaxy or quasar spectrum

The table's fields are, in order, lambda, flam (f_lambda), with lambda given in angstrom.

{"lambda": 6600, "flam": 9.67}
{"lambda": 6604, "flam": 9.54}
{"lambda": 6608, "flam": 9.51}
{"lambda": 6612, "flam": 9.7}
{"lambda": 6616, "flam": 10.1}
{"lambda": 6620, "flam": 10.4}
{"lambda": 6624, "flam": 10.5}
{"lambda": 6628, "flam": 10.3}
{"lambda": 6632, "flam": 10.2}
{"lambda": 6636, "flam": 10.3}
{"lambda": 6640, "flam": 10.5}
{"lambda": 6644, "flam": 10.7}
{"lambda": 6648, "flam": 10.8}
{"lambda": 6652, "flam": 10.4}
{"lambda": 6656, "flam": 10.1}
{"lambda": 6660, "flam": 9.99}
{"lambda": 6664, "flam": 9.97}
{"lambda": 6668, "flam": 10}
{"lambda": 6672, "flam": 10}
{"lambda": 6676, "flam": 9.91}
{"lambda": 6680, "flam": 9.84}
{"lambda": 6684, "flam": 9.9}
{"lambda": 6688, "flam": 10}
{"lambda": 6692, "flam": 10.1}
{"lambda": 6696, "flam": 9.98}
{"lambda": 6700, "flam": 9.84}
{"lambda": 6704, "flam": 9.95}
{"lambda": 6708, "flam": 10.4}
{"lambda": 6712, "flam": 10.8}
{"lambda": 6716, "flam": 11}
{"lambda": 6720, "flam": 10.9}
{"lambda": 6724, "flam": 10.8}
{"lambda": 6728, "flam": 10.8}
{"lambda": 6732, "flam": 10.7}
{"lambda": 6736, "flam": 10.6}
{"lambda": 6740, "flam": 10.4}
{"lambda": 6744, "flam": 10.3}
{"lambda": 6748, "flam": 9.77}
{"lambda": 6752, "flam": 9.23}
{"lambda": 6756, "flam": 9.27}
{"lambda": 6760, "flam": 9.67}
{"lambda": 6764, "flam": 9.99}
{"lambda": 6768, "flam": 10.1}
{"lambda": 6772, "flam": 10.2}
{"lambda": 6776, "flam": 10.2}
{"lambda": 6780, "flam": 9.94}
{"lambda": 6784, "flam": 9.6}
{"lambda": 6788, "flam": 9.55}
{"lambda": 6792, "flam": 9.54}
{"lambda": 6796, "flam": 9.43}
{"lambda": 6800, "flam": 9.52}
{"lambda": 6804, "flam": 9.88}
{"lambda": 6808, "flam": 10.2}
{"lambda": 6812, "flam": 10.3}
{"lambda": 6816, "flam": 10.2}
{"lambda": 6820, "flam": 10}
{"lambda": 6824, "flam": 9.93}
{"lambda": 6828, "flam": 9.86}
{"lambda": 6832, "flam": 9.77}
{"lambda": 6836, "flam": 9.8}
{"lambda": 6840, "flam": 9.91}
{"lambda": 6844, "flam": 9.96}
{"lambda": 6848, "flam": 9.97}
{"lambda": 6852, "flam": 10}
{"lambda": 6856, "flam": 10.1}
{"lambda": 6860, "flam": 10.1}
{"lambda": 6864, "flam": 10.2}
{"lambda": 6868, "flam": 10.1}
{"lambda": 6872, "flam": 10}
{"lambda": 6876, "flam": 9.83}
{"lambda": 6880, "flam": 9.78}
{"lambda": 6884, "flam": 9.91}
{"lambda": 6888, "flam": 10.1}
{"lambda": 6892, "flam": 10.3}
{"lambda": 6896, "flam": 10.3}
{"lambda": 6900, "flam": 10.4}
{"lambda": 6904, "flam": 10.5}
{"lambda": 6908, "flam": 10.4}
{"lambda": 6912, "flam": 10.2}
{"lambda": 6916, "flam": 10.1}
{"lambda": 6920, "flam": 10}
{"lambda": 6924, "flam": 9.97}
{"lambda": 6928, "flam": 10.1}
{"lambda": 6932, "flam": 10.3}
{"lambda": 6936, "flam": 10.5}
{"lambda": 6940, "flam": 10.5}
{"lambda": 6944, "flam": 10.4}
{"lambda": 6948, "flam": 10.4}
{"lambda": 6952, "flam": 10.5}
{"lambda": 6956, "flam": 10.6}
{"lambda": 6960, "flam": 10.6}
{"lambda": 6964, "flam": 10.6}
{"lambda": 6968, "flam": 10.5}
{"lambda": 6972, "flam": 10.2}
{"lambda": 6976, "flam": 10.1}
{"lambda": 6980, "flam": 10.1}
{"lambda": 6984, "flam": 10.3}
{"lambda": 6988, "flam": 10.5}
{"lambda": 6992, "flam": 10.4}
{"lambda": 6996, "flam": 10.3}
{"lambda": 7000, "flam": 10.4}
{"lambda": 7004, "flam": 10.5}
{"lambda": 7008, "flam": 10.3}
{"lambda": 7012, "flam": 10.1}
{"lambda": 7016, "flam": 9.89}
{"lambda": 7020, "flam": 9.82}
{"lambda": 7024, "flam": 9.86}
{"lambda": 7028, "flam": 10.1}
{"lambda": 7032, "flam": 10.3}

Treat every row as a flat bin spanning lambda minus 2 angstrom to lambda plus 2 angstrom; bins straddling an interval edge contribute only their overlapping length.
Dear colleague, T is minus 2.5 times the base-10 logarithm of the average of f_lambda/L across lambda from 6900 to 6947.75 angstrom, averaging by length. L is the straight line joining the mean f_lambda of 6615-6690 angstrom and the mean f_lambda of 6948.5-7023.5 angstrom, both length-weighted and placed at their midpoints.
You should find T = 0.00 mag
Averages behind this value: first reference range 10.2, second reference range 10.3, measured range 10.3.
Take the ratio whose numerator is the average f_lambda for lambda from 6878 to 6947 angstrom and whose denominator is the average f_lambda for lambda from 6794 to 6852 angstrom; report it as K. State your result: 1.03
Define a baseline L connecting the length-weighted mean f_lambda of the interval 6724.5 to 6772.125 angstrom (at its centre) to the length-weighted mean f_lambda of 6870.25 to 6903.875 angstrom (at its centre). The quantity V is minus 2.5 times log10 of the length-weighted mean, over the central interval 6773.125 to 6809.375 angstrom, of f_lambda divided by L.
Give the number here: 0.04 mag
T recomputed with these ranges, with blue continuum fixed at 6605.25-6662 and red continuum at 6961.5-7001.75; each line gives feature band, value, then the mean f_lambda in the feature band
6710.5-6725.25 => -0.063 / 10.9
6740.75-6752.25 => 0.038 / 9.92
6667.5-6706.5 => 0.032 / 9.96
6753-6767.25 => 0.068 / 9.65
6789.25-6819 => 0.046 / 9.86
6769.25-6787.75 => 0.036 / 9.95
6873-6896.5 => 0.032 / 10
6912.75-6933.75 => 0.024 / 10.1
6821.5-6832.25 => 0.046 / 9.87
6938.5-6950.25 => -0.010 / 10.4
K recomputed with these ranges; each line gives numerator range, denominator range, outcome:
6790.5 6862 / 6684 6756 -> 0.96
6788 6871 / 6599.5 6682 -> 0.98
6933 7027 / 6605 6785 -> 1.01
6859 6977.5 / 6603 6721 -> 1.01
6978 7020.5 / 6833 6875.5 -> 1.03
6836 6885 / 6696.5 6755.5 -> 0.96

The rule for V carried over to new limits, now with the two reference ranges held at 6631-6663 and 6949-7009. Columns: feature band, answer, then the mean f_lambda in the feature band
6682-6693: 0.04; 9.99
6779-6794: 0.08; 9.64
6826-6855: 0.05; 9.9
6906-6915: 0.01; 10.3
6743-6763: 0.08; 9.63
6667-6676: 0.04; 9.98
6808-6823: 0.02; 10.2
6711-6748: -0.03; 10.6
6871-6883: 0.06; 9.86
